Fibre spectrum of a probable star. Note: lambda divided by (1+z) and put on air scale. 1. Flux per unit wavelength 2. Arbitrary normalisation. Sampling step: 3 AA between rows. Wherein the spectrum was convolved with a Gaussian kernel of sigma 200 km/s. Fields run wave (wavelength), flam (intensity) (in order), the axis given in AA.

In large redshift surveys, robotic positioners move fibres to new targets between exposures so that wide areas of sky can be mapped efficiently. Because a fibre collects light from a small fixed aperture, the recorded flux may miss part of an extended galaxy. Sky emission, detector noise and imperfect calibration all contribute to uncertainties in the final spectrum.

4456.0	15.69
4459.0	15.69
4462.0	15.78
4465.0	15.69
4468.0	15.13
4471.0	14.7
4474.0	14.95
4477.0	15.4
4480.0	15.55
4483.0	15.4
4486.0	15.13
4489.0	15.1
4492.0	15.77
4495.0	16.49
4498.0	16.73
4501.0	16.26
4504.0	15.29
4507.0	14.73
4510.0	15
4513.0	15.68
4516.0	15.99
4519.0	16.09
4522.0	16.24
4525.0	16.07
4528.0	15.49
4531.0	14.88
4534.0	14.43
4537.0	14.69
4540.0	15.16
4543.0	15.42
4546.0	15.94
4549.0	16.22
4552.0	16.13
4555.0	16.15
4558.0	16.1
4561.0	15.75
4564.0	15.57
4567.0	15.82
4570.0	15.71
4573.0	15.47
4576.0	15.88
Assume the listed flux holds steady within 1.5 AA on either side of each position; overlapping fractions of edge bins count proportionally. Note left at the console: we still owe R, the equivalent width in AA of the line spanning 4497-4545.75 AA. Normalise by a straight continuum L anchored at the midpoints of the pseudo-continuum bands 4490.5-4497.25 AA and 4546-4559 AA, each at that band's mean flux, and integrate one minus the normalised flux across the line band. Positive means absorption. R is 2.0 AA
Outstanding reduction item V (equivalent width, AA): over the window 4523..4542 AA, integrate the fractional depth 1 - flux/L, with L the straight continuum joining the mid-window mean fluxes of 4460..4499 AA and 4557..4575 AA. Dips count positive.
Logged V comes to 0.59 AA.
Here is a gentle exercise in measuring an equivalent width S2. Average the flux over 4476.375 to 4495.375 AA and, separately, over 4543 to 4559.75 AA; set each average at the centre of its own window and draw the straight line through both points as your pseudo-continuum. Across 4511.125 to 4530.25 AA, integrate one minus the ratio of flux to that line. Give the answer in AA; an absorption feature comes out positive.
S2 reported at -0.10 AA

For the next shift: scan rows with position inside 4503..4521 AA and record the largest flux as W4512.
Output 16.09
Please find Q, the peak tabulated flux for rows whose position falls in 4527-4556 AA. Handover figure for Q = 16.22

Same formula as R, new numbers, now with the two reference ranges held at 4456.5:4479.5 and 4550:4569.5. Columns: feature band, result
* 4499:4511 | 0.15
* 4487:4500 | -0.40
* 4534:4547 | 0.51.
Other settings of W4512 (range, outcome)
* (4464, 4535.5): 16.73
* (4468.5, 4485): 15.55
